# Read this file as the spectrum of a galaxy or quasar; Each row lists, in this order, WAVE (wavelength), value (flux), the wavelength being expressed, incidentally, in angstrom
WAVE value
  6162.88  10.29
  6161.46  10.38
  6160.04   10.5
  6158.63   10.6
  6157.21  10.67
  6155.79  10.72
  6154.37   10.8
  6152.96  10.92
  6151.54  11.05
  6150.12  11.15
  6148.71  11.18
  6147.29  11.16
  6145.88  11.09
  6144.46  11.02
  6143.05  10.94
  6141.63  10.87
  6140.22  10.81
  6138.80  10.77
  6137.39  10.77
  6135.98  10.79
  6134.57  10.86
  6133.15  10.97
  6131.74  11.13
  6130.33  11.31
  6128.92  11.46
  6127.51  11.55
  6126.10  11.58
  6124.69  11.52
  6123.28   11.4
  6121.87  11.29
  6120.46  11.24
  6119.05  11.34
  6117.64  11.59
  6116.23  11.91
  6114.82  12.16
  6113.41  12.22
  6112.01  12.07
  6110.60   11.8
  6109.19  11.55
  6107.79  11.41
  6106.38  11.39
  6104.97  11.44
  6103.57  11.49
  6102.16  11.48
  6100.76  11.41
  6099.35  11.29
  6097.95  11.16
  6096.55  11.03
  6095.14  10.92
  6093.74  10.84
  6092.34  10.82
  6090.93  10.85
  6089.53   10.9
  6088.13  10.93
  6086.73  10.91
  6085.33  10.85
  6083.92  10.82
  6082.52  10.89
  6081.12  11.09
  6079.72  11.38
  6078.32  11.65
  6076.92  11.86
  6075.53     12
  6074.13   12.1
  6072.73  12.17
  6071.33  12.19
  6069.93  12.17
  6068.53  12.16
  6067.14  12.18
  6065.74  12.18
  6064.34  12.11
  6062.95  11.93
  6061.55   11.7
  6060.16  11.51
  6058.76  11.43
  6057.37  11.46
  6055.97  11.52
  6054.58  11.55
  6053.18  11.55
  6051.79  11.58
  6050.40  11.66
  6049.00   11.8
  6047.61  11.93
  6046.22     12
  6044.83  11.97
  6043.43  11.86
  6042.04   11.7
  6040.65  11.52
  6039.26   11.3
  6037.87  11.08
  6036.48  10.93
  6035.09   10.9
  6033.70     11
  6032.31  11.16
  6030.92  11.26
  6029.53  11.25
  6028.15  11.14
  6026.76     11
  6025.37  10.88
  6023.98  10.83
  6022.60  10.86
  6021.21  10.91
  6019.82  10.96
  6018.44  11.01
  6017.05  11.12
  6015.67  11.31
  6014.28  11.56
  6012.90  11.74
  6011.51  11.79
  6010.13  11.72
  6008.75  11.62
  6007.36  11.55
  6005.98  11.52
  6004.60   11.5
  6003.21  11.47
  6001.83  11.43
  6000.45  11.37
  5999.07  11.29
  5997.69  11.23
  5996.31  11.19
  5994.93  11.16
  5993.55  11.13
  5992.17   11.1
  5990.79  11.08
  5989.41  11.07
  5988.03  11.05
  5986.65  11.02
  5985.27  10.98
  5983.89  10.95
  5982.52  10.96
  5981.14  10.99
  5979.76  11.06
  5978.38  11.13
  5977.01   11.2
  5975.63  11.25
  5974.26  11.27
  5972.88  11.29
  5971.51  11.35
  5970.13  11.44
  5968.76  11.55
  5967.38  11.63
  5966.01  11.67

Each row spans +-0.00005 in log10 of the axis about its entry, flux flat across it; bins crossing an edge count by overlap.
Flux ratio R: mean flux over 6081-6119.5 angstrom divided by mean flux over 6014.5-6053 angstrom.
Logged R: 1.00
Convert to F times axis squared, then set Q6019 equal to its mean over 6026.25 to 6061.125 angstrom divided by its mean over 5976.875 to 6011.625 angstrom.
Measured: 1.03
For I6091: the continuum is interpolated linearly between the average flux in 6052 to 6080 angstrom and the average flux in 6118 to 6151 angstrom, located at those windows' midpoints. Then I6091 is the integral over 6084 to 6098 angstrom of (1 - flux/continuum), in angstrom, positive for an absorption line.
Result 0.8 angstrom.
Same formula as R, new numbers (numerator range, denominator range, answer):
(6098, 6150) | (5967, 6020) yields 1.00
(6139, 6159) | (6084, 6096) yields 1.01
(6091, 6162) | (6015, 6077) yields 0.97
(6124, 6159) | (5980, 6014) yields 0.98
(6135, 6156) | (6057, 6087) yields 0.94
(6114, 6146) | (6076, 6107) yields 1.01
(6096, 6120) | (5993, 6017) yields 1.01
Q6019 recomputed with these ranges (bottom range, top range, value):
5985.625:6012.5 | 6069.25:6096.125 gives 1.03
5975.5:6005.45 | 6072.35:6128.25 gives 1.06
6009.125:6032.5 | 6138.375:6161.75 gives 1.01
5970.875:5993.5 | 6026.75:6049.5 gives 1.05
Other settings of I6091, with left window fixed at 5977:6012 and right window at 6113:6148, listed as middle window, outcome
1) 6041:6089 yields -1.7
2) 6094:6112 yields -0.2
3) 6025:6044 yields 0.1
